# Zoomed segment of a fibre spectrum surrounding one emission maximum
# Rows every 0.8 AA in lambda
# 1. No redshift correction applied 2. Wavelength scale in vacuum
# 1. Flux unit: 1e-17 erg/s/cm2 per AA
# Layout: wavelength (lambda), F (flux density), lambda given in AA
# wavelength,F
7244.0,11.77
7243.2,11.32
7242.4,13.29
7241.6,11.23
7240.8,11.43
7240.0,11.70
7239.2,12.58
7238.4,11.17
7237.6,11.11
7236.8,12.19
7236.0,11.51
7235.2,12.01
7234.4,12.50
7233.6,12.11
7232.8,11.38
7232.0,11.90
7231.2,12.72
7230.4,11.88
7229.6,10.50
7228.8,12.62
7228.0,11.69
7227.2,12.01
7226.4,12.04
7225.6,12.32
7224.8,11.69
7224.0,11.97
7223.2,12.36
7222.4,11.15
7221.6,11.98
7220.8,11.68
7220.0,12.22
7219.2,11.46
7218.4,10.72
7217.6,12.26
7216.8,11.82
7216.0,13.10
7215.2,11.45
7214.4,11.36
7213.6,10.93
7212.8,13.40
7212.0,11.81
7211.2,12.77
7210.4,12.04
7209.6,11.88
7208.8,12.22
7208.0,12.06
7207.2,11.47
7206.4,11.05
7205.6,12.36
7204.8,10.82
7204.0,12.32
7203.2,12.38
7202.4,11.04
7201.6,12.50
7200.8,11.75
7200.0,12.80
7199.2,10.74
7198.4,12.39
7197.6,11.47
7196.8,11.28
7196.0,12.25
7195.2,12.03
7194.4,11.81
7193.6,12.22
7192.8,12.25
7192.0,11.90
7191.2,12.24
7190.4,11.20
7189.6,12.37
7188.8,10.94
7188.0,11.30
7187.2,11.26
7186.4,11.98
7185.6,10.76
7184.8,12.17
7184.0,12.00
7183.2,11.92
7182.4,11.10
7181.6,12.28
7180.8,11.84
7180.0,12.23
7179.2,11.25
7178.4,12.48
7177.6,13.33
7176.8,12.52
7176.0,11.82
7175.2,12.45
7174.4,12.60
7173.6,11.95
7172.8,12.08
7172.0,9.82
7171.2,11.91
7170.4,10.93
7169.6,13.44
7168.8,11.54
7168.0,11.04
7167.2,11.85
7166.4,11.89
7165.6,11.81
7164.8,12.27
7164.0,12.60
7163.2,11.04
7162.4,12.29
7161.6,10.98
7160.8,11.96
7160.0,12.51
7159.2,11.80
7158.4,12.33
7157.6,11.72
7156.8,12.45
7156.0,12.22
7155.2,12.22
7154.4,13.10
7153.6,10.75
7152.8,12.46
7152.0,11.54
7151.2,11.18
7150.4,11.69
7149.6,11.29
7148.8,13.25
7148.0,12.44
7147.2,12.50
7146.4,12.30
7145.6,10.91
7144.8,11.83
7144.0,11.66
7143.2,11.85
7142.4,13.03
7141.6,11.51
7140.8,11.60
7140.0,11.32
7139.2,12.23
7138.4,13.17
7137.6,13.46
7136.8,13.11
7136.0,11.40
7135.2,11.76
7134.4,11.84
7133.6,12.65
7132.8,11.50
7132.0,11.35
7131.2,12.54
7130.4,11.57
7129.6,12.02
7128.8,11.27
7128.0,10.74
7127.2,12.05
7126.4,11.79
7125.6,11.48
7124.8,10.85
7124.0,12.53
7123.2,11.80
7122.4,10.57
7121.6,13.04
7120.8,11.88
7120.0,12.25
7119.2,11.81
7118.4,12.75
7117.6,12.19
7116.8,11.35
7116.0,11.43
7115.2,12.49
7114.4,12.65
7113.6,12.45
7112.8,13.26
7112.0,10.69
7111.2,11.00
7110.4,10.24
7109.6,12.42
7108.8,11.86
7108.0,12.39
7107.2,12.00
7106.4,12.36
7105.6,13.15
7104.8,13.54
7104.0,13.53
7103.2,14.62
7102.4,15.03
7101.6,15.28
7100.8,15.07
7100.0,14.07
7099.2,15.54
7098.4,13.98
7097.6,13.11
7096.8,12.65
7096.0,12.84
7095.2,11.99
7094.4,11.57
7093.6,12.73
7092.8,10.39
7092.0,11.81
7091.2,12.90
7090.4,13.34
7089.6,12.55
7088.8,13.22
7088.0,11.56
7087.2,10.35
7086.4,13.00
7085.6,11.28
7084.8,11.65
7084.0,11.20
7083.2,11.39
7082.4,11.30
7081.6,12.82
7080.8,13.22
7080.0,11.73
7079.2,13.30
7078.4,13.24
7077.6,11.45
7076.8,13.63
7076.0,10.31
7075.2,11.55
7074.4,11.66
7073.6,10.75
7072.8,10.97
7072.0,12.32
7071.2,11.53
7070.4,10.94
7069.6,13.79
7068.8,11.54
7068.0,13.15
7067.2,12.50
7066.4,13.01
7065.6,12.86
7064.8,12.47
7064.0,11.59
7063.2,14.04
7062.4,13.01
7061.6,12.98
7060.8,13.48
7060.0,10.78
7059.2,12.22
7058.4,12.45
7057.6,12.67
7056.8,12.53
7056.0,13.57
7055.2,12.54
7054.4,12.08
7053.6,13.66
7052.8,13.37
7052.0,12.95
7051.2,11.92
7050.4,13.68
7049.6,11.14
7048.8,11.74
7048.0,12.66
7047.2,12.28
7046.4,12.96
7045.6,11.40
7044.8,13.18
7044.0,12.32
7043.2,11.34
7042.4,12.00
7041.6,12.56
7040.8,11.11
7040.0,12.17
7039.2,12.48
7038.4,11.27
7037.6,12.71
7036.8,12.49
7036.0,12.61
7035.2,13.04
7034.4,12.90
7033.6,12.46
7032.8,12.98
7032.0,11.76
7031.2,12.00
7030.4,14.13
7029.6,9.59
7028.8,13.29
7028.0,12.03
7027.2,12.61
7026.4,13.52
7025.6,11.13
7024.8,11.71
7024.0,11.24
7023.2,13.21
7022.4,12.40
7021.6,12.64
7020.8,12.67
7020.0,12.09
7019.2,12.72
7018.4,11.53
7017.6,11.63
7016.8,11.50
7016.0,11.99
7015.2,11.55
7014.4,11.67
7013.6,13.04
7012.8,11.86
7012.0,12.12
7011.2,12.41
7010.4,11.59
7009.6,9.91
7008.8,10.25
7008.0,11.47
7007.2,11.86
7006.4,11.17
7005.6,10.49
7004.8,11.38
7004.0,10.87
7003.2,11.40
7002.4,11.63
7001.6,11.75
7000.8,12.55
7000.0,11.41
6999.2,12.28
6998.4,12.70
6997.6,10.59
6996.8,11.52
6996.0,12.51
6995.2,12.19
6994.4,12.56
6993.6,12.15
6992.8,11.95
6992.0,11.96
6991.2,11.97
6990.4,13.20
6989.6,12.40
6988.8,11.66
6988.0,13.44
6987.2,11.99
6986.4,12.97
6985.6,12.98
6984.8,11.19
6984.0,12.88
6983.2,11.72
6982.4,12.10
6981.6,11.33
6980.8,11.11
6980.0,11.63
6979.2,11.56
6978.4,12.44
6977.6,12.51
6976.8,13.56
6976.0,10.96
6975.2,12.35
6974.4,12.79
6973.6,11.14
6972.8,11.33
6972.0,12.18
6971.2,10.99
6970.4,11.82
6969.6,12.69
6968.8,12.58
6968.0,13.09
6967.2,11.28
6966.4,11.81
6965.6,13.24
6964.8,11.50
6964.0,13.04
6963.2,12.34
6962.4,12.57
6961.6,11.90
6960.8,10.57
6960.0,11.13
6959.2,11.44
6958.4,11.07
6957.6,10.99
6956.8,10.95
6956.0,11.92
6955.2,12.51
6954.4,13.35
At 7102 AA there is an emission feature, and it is [N II] 6583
